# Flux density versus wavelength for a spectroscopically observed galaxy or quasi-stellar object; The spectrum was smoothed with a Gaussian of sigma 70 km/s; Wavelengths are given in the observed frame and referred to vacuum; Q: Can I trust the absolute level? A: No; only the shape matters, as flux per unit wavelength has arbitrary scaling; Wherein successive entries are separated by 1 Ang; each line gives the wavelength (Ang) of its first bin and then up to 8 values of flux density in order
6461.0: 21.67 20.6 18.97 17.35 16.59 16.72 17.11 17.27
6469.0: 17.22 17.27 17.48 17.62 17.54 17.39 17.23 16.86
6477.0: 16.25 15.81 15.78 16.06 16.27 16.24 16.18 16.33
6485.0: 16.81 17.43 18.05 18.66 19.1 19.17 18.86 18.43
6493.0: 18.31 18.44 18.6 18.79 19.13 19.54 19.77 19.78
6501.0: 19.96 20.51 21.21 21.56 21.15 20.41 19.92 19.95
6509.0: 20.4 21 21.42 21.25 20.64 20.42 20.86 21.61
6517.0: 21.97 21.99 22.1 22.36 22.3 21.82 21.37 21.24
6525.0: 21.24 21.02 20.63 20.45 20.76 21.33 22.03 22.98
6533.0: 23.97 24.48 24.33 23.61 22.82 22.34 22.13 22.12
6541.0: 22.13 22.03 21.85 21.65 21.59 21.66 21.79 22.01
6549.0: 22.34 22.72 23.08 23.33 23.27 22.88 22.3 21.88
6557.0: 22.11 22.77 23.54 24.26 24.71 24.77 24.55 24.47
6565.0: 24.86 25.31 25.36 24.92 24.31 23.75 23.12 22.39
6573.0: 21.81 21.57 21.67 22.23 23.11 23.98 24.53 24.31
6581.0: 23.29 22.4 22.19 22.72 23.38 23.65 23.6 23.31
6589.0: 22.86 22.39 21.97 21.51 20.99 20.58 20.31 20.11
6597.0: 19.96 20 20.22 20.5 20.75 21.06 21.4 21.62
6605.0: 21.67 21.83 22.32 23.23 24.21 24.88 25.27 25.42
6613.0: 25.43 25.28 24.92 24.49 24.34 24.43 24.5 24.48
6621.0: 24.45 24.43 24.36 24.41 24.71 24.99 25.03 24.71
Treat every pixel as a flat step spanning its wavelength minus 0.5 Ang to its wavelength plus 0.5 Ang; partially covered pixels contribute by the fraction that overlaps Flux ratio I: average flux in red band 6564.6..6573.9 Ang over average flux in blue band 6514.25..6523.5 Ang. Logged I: 1.10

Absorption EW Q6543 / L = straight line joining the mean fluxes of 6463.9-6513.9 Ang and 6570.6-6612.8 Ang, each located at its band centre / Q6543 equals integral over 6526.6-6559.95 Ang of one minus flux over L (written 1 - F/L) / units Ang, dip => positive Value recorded -3.10 Ang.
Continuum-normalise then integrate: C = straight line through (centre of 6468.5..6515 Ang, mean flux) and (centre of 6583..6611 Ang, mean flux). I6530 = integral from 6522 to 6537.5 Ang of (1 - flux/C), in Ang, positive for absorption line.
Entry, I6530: -1.8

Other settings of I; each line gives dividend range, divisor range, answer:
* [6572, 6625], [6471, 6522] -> 1.19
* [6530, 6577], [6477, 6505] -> 1.26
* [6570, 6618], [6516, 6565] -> 1.01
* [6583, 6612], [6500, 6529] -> 1.05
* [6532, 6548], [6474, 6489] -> 1.34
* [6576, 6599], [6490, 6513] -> 1.12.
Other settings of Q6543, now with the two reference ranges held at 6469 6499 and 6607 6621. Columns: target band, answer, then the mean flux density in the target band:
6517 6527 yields -1.03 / 21.7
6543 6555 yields -0.72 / 22.4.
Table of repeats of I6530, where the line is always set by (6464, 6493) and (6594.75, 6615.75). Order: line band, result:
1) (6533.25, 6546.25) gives -1.9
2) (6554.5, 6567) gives -2.0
